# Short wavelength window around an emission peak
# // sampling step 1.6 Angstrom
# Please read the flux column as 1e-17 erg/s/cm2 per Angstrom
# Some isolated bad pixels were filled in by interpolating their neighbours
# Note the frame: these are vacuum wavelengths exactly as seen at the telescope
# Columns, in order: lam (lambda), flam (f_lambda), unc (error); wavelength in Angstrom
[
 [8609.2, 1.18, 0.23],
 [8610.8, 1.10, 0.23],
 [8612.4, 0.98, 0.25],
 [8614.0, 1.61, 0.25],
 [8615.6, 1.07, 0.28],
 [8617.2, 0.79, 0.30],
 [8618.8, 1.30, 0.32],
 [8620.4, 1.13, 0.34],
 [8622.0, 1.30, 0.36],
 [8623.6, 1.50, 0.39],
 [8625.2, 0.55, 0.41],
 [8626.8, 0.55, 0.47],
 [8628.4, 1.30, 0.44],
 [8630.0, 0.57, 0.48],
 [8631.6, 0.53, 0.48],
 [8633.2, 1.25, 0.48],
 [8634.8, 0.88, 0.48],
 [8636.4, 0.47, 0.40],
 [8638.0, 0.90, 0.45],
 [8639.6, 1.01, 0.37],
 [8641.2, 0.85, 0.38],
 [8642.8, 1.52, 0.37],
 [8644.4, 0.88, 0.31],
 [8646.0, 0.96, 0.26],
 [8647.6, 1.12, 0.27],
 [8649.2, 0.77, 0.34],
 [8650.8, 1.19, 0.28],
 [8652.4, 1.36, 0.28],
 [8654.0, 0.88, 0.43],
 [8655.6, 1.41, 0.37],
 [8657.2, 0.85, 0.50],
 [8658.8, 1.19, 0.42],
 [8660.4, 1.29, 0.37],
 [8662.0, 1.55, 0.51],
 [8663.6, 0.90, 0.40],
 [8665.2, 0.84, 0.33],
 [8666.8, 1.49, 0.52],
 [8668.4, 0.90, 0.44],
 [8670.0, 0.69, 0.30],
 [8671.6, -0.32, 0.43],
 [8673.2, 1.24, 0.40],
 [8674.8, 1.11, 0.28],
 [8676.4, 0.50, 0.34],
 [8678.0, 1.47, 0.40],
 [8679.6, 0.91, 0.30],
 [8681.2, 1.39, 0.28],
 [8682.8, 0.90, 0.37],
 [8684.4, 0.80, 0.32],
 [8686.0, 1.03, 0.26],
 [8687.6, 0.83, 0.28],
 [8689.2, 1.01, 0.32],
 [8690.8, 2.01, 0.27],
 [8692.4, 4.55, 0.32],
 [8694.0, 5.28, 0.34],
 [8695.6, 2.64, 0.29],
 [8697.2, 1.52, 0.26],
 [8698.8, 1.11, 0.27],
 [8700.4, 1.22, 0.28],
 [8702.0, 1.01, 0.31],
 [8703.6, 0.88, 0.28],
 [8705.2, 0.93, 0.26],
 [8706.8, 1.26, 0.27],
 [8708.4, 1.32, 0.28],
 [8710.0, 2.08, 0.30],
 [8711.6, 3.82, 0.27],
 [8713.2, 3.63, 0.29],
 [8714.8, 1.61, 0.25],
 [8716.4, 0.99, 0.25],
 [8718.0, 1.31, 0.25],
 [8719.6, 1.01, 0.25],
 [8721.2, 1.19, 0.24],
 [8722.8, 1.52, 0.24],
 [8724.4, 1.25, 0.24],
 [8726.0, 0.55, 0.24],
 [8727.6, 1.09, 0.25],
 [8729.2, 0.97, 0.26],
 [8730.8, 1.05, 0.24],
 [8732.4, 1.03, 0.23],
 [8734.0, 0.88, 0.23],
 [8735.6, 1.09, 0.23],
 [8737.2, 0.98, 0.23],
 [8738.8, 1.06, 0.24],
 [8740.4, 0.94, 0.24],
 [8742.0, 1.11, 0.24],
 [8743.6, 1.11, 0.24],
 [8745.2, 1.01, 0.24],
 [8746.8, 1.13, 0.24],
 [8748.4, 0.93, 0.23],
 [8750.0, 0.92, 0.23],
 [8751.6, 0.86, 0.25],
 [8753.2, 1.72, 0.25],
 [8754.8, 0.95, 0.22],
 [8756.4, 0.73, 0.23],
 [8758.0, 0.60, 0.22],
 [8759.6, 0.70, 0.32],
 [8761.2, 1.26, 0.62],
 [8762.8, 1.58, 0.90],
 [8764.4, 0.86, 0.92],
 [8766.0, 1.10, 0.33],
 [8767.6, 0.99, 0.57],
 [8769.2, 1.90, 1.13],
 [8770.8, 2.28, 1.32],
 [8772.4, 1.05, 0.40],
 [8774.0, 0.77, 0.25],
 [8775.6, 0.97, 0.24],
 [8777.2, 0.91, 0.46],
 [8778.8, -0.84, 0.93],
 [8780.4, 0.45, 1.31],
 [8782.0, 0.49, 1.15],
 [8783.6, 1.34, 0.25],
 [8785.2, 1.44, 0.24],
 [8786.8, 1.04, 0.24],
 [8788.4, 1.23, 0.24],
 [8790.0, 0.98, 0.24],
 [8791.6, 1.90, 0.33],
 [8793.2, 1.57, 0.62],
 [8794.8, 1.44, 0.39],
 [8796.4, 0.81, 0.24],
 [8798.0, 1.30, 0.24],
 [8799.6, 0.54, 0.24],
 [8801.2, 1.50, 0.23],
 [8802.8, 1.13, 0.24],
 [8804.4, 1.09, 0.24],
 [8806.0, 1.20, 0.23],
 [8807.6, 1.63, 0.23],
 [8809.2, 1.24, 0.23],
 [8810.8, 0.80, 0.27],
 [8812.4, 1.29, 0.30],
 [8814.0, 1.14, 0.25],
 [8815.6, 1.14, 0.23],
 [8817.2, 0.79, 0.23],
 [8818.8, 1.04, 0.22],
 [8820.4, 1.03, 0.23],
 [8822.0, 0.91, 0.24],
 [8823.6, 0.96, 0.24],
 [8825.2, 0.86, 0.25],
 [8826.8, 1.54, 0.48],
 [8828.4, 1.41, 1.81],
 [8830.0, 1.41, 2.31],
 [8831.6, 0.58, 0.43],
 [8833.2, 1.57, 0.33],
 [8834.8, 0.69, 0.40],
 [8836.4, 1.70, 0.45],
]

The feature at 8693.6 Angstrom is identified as [S II] 6716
